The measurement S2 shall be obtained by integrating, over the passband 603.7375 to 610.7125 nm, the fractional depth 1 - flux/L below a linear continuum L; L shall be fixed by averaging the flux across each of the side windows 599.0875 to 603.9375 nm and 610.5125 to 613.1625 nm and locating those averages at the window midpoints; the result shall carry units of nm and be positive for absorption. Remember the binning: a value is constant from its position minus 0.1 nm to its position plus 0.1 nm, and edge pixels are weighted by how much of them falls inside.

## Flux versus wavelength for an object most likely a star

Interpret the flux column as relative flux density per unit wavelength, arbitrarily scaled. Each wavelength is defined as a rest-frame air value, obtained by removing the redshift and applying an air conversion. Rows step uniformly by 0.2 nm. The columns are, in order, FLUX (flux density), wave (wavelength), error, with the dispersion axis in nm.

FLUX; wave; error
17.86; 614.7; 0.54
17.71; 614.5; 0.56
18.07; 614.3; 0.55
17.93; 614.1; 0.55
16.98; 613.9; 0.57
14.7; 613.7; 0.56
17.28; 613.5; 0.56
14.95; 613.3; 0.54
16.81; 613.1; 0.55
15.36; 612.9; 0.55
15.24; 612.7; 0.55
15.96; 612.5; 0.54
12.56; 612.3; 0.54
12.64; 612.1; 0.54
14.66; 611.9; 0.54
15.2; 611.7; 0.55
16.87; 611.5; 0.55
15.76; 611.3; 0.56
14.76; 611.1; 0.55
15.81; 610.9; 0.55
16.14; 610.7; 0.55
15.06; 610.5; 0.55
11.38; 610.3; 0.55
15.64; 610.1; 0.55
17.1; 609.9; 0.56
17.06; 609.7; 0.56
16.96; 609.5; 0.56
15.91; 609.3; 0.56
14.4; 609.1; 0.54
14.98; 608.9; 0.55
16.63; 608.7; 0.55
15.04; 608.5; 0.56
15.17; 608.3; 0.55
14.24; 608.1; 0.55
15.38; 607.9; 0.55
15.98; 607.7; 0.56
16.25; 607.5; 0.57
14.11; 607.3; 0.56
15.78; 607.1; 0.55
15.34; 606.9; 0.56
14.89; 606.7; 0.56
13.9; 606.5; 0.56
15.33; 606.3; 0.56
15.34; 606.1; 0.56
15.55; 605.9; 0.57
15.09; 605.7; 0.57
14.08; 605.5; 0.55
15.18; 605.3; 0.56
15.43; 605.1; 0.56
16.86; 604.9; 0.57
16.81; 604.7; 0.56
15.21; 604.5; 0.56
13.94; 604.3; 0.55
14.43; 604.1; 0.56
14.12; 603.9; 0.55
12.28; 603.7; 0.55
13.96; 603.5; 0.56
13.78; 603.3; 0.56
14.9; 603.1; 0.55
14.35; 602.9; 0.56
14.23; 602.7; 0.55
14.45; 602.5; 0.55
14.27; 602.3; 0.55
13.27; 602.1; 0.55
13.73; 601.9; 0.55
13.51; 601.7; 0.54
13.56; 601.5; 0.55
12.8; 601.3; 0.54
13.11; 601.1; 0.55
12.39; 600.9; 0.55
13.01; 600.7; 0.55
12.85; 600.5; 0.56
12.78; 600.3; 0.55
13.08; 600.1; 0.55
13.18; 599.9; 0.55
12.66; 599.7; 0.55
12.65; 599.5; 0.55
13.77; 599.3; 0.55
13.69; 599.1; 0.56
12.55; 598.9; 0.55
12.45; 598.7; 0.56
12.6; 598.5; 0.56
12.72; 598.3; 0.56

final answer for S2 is -0.41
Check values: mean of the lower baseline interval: 13.4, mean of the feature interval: 15.2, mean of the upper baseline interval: 15.2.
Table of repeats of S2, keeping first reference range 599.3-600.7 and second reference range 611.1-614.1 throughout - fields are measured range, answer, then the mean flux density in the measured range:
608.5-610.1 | -0.138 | 16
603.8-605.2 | -0.144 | 15.3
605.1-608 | -0.191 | 15.2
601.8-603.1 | -0.067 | 14.1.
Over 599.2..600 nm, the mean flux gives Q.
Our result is 13.1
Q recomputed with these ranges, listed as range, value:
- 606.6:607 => 15.1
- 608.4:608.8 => 15.8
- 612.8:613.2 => 16.1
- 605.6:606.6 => 15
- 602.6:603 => 14.3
